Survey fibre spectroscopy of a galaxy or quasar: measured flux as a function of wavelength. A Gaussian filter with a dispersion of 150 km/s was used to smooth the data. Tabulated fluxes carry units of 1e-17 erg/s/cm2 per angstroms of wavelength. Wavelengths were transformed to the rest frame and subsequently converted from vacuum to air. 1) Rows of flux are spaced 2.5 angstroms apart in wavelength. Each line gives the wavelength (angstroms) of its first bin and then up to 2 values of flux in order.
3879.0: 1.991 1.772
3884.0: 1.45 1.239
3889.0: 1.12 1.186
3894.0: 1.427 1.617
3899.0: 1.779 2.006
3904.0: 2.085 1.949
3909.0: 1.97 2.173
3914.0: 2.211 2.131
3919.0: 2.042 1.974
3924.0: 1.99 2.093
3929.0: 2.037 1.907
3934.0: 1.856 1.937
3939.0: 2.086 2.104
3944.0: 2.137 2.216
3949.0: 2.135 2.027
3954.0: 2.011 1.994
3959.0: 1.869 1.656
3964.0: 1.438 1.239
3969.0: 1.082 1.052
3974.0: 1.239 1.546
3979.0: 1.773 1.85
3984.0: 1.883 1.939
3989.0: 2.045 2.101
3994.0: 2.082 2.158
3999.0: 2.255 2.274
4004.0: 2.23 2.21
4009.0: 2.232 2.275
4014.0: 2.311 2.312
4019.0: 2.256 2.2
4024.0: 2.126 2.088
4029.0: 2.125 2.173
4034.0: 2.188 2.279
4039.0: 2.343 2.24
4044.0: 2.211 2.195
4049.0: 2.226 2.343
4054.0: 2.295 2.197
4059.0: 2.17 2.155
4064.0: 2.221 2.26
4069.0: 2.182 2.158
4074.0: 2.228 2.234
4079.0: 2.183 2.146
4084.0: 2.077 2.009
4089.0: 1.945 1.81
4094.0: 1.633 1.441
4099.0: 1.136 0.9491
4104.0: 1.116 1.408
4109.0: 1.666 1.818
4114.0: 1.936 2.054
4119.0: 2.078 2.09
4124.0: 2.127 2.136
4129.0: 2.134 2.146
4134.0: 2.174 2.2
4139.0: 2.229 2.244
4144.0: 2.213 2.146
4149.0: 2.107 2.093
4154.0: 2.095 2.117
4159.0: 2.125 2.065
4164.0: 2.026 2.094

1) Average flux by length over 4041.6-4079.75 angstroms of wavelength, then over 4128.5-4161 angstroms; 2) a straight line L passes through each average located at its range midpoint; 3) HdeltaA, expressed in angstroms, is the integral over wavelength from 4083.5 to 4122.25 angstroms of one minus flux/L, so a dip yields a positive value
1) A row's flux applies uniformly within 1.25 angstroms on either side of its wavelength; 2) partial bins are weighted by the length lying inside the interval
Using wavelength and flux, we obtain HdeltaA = 8.87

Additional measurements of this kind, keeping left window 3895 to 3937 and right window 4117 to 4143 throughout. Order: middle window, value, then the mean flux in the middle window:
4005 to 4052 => -3.48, 2.23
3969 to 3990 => 4.21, 1.63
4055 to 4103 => 3.62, 1.95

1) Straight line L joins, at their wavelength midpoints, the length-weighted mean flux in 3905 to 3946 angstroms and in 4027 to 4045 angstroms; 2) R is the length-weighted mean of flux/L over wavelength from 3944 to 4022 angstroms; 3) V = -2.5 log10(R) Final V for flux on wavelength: 0.108 mag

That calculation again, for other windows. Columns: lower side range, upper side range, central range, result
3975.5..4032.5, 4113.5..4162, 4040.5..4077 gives -0.05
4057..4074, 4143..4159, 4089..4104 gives 0.46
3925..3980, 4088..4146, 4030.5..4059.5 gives -0.22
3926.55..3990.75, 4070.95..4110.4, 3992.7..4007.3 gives -0.22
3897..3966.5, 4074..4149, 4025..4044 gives -0.14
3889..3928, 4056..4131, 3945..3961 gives -0.07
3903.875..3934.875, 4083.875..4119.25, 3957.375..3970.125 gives 0.30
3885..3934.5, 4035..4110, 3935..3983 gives 0.07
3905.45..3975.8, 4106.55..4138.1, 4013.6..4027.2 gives -0.14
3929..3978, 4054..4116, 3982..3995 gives -0.11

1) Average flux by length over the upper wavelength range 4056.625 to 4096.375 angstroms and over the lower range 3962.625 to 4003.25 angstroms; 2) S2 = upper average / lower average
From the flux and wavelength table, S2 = 1.2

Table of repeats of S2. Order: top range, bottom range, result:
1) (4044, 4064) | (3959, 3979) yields 1.61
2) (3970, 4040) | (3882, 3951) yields 1.09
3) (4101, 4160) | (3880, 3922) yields 1.12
